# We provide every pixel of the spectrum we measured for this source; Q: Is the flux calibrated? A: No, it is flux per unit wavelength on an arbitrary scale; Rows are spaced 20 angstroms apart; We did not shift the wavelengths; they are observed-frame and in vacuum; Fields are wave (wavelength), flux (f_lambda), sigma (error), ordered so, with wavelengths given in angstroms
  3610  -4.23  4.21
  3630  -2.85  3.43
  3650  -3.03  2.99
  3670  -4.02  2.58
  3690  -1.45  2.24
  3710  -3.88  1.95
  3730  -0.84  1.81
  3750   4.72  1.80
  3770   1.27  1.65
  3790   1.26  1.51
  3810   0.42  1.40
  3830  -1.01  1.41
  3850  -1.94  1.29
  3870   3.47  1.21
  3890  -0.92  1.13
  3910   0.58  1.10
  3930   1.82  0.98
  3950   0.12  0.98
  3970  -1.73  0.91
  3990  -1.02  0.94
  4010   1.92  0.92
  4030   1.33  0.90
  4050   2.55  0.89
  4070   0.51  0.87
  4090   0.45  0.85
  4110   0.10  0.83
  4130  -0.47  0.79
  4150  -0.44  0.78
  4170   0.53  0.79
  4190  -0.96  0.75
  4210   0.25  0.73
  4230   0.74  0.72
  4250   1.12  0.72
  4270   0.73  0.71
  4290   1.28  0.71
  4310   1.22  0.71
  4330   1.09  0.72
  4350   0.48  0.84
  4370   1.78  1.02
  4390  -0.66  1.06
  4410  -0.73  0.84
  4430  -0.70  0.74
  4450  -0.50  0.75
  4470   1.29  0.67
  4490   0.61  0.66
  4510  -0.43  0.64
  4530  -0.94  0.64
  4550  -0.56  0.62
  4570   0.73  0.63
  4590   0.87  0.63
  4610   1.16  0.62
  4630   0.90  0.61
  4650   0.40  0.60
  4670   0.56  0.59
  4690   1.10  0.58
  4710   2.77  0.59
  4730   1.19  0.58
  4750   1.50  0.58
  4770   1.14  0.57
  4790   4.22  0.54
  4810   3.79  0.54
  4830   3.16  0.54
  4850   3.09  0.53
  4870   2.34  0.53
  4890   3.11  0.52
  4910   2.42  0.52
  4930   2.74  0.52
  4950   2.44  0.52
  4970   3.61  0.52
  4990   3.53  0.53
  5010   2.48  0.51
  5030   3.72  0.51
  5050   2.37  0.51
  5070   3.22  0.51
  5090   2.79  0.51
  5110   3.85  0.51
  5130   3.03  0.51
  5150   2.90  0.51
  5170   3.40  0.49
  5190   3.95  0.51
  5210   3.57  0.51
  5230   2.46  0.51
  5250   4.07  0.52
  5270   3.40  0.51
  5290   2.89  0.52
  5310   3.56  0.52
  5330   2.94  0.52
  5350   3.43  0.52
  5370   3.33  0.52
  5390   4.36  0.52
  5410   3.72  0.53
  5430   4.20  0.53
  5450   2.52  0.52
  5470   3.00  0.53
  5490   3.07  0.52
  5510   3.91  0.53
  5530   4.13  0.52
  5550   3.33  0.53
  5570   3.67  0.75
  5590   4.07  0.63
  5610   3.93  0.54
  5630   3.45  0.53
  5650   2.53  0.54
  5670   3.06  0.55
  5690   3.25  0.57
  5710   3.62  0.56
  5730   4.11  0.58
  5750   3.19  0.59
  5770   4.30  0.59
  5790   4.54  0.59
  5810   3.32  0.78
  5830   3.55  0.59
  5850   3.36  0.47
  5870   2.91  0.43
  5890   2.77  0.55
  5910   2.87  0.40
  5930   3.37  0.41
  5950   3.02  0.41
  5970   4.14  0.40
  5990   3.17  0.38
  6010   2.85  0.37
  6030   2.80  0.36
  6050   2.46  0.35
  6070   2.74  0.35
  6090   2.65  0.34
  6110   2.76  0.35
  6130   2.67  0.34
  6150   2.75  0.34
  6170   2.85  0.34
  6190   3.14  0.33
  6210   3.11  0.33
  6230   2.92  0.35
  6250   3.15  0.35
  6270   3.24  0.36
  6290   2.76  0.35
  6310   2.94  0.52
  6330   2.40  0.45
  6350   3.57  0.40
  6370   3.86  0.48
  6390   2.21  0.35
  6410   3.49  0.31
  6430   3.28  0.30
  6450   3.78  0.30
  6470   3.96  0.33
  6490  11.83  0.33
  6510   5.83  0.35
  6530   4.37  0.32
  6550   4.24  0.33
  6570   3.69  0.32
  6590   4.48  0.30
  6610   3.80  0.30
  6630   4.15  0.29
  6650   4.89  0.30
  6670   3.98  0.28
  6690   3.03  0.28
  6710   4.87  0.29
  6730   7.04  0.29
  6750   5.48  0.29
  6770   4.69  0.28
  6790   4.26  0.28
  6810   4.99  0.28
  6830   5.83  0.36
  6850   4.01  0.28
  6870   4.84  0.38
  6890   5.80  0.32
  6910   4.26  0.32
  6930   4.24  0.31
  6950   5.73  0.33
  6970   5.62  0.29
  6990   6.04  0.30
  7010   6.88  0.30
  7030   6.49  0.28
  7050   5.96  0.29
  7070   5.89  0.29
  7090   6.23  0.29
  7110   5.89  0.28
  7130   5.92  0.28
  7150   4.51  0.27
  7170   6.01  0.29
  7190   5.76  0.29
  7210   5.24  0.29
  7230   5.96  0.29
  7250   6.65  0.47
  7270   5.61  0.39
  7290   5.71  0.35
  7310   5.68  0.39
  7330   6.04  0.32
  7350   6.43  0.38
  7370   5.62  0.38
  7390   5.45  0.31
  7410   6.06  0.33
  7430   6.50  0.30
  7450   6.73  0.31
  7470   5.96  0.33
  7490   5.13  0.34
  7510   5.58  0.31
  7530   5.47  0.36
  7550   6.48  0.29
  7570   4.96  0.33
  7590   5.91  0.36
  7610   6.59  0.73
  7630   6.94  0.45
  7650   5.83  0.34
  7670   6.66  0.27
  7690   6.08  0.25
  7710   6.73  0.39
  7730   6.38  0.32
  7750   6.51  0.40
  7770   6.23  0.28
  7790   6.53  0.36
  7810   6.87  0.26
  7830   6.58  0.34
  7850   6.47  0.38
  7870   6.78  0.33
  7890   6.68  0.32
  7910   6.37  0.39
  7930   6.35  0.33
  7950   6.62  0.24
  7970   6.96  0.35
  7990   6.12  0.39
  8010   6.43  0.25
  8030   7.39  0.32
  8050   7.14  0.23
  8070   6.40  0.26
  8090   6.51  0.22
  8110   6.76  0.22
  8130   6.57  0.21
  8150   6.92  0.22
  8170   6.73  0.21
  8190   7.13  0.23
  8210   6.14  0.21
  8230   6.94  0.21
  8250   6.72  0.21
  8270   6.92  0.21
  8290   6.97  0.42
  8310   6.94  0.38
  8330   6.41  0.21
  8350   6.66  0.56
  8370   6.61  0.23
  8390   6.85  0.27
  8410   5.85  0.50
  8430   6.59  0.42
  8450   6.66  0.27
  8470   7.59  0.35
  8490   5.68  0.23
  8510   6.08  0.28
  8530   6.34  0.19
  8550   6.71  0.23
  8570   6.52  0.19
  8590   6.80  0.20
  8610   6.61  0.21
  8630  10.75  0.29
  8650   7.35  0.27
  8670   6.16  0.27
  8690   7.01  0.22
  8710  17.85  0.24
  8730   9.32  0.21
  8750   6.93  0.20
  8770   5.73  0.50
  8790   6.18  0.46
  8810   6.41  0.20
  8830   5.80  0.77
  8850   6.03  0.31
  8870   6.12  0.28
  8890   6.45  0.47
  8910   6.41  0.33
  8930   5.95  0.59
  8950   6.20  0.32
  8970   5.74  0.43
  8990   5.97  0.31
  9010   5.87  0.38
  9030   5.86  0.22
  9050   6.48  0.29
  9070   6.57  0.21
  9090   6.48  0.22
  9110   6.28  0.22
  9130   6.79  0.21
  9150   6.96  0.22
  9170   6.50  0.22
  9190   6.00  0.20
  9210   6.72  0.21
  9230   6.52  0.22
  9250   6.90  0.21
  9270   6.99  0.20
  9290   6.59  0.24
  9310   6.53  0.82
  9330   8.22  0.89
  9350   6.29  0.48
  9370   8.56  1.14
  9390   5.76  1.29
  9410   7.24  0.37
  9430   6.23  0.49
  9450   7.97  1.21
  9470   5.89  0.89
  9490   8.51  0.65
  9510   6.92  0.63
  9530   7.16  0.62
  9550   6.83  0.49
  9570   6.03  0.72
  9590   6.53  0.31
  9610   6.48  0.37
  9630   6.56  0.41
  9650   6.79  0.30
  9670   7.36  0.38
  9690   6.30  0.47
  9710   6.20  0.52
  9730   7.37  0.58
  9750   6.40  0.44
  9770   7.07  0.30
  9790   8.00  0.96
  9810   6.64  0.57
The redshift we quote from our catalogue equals 0.740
